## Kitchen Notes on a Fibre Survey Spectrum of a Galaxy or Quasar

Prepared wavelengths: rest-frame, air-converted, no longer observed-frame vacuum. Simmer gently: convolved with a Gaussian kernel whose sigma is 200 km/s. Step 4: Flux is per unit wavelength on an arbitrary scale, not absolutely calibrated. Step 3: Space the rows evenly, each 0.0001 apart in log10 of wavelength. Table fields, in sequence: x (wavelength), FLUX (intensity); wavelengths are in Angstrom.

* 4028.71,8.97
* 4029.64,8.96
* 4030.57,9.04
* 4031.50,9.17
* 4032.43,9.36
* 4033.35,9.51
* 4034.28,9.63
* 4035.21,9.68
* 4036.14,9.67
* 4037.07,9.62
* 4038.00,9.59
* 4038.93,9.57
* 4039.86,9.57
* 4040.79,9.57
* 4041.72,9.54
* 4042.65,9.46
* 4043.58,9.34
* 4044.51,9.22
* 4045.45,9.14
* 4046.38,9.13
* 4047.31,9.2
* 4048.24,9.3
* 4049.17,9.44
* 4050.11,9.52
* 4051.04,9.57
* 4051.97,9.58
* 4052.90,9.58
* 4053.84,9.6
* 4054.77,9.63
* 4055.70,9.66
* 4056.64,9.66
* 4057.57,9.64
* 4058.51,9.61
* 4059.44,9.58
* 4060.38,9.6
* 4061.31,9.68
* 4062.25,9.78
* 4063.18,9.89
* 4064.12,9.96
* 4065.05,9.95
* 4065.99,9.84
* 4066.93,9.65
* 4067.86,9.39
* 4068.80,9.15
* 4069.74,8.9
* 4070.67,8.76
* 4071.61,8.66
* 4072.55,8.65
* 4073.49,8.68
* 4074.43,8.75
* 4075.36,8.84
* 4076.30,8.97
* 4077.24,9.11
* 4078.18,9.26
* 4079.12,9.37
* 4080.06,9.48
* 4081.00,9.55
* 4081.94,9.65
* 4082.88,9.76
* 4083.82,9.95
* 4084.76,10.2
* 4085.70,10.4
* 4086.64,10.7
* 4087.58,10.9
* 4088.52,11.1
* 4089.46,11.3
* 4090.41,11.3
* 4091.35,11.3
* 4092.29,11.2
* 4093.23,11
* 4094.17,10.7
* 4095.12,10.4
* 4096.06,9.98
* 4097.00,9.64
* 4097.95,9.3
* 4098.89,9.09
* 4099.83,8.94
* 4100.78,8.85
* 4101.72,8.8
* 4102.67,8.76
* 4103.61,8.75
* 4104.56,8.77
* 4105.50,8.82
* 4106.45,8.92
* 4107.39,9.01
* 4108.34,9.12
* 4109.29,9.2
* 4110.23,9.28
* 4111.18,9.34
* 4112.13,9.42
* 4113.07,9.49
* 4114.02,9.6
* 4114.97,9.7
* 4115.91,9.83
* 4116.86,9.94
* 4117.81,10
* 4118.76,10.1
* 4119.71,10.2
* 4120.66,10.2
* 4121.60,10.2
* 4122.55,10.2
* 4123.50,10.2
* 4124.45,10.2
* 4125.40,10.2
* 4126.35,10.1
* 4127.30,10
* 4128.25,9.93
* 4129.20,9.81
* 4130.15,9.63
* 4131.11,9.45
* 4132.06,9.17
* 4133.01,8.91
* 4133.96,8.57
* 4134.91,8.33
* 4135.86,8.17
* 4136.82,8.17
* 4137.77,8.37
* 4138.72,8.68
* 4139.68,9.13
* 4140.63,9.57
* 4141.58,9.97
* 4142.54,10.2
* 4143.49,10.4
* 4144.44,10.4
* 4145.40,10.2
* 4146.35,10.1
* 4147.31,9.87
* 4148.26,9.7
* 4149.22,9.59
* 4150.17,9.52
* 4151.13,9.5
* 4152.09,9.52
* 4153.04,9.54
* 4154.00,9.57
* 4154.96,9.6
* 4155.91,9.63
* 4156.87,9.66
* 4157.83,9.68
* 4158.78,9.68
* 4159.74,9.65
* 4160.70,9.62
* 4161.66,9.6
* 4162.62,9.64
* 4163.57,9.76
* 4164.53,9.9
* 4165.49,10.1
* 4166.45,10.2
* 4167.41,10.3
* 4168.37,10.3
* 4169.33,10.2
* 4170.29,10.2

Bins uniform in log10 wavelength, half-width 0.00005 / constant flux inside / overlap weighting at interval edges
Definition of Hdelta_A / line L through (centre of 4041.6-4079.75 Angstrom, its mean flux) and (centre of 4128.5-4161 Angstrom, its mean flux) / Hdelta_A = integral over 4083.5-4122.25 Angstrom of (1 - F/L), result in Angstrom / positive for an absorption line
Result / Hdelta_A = -1.78 Angstrom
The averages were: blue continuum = 9.37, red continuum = 9.46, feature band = 9.85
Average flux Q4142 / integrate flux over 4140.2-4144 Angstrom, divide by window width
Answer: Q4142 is 10.1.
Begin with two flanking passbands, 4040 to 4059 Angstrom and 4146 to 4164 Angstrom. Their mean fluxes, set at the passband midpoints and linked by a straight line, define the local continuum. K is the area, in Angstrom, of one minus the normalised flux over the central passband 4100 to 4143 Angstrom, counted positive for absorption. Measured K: 0.9 Angstrom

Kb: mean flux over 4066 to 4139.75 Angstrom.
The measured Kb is 9.56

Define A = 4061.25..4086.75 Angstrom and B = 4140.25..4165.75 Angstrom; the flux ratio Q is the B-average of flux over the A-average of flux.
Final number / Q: 1.0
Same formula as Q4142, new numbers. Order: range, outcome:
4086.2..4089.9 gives 11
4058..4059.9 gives 9.59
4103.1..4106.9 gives 8.81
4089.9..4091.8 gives 11.3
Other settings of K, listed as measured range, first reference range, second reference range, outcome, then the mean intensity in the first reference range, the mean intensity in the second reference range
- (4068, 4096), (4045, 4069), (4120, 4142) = -1.0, 9.57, 9.45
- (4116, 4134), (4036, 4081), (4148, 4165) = -0.6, 9.4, 9.63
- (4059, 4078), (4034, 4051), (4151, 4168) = 0.5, 9.45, 9.74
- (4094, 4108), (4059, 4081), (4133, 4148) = 0.2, 9.3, 9.34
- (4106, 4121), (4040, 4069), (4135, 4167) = 0.0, 9.55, 9.59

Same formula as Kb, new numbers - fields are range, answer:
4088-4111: 9.73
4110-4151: 9.63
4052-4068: 9.69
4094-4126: 9.55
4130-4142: 8.91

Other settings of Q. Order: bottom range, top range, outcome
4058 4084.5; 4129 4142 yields 0.96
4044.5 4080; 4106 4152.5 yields 1.02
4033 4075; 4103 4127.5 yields 1.02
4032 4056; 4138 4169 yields 1.03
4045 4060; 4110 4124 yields 1.04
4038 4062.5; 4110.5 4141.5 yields 1.00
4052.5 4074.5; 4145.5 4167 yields 1.03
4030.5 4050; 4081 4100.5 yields 1.09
